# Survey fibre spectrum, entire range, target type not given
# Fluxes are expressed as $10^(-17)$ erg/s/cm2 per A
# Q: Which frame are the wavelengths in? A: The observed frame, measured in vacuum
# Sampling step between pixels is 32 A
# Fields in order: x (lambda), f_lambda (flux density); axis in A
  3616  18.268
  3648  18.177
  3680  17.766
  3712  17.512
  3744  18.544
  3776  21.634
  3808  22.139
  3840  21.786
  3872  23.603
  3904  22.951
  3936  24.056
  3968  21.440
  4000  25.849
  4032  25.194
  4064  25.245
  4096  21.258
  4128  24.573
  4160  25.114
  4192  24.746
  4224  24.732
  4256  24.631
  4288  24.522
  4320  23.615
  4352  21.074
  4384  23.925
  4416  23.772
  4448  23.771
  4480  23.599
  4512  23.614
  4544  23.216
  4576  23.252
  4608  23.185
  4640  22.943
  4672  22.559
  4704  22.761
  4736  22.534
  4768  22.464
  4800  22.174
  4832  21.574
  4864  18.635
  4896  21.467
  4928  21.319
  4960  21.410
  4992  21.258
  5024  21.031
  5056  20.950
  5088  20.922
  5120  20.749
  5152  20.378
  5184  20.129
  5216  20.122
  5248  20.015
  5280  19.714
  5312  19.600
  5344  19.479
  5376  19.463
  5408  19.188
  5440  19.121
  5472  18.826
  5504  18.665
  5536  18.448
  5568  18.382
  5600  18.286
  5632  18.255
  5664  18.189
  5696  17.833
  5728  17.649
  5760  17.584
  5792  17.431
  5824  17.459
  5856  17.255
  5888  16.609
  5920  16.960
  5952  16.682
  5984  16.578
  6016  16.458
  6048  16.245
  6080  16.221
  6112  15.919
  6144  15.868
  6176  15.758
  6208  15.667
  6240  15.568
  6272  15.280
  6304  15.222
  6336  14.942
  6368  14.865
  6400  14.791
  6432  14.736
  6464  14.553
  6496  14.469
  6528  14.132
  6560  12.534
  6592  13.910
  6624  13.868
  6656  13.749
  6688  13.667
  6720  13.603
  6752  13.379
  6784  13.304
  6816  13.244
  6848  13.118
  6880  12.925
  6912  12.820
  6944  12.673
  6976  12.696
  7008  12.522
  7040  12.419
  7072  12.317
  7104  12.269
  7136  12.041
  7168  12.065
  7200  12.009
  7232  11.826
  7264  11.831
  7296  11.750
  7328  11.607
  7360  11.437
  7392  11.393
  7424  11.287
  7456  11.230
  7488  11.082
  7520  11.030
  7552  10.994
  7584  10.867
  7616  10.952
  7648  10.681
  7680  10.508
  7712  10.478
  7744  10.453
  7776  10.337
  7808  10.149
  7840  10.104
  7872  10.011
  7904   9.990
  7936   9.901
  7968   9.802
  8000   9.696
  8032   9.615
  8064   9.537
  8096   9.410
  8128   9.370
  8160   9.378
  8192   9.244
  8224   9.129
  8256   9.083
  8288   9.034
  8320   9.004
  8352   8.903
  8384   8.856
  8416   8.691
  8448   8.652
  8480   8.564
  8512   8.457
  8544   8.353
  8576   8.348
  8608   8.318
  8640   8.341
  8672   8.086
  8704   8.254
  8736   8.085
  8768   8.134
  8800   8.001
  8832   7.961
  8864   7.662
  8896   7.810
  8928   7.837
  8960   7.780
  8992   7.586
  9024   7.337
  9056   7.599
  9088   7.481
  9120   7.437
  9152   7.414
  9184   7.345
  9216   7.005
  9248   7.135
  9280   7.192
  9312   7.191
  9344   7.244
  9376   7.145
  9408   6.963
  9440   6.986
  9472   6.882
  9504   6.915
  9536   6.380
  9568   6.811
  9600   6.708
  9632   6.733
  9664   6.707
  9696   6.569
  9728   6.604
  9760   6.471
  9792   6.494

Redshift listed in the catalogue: 0.00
